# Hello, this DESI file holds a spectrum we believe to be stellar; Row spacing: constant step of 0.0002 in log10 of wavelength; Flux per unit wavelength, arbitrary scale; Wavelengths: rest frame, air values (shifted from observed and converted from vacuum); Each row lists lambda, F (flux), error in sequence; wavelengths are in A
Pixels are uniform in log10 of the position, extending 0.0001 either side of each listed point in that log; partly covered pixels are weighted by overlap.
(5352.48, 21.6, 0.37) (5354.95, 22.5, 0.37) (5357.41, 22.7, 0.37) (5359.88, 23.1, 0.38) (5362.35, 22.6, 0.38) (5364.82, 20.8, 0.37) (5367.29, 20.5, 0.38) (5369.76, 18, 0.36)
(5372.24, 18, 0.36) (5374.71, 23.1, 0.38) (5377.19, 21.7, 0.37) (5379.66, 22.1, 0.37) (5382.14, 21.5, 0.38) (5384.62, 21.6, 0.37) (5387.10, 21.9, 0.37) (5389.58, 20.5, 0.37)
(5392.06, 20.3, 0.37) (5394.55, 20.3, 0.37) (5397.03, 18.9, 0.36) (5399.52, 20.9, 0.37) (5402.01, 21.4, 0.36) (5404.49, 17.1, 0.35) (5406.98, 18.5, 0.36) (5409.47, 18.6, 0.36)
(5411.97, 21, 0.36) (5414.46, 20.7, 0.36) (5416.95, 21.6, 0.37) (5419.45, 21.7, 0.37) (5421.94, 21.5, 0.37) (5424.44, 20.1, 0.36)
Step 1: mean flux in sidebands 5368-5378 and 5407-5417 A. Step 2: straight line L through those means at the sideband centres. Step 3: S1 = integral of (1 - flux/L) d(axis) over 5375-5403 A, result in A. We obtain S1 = -1.3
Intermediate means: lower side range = 20.1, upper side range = 20.1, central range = 21.1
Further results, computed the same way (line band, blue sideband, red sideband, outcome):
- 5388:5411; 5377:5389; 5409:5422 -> 1.8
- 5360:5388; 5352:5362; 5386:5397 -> 0.5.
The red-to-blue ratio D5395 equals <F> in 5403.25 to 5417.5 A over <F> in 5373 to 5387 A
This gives 0.9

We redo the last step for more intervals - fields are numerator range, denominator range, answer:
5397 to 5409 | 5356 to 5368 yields 0.88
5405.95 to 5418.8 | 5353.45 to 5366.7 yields 0.91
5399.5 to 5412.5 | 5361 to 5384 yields 0.92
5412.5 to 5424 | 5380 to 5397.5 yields 1.02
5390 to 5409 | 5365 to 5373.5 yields 1.03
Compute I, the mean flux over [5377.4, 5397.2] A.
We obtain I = 21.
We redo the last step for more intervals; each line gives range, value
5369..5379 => 20.4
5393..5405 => 19.9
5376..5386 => 21.7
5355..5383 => 21.3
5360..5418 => 20.6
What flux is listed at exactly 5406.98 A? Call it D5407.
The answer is 18.5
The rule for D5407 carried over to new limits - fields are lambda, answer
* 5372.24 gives 18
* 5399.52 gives 20.9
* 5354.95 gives 22.5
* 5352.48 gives 21.6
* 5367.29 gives 20.5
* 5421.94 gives 21.5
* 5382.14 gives 21.5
